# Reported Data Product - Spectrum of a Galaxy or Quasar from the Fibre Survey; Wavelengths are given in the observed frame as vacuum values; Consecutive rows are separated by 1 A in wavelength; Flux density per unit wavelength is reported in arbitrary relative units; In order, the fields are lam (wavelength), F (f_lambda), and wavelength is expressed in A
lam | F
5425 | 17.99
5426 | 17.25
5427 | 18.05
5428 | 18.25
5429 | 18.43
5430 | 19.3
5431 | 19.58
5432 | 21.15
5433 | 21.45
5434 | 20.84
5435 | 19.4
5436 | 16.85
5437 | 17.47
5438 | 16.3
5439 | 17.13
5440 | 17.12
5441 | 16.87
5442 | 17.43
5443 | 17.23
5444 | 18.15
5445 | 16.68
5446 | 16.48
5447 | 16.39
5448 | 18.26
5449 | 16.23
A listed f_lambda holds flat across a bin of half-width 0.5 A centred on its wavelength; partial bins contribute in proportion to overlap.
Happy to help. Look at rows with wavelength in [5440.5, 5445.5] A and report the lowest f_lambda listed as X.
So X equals 16.68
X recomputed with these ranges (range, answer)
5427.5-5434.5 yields 18.25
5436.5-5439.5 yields 16.3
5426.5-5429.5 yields 18.05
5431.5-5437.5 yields 16.85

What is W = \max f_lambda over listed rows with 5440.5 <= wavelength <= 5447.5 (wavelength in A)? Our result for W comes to 18.15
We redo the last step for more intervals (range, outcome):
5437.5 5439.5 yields 17.13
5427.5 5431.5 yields 19.58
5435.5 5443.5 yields 17.47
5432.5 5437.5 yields 21.45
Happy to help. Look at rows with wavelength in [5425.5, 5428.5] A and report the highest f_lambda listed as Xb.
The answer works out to 18.25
